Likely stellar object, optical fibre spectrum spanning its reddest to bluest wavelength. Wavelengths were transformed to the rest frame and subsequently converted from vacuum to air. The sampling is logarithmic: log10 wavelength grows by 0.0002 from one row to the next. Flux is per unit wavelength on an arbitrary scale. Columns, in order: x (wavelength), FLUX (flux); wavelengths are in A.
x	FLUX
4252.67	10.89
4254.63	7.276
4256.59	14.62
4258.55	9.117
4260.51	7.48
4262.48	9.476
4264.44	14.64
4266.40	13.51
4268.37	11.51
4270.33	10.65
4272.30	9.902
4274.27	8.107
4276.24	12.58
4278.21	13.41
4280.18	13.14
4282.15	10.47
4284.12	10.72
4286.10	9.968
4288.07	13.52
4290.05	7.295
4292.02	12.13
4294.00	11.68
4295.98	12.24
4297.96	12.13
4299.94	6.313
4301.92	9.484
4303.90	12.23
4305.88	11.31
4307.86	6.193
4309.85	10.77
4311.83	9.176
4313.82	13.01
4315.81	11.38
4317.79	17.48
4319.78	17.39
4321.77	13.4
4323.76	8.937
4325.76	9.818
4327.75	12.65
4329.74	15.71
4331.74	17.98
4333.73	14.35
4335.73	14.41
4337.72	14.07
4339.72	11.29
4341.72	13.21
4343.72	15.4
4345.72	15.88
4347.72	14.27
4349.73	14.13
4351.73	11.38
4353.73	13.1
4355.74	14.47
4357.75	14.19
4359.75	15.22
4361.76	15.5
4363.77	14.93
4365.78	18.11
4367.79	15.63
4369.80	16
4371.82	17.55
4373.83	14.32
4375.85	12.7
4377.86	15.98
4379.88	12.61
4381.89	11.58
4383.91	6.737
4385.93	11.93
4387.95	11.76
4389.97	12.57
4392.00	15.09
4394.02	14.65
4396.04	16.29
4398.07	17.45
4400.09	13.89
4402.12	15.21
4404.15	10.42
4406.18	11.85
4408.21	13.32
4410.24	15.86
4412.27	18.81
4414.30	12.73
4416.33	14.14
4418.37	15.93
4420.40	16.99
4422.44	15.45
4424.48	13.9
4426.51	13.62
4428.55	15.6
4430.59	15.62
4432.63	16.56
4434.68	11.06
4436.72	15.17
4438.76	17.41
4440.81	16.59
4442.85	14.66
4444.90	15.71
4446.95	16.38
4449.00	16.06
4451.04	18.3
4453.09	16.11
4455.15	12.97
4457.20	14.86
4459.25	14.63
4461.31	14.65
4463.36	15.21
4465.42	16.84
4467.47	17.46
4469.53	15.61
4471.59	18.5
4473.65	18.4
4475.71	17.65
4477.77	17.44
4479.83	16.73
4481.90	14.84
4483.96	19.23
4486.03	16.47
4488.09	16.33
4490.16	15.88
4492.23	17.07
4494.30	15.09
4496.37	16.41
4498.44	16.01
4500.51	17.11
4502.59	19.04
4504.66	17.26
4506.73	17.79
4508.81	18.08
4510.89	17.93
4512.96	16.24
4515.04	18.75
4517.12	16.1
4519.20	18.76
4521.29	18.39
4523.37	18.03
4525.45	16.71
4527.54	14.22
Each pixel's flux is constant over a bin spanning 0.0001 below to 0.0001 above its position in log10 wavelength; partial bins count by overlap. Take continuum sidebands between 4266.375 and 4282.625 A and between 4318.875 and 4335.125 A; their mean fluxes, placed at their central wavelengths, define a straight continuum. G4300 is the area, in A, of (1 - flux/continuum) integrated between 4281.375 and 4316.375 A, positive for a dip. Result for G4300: 5.4 A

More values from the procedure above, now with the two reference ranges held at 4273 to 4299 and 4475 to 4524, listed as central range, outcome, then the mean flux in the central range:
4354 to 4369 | -2.17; 15.3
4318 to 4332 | -1.47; 13.7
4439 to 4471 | 0.28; 15.8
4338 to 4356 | -0.94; 13.7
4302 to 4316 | 1.74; 10.5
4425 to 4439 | 0.45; 14.8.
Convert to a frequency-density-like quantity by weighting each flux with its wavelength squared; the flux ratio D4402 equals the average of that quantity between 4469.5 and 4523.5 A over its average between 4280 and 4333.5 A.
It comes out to 1.6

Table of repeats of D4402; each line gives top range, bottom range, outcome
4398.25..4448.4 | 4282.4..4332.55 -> 1.35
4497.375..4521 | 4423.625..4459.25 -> 1.18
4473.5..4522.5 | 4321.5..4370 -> 1.30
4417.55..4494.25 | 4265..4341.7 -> 1.44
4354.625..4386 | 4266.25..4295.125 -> 1.33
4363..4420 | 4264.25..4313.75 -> 1.37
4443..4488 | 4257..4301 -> 1.63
